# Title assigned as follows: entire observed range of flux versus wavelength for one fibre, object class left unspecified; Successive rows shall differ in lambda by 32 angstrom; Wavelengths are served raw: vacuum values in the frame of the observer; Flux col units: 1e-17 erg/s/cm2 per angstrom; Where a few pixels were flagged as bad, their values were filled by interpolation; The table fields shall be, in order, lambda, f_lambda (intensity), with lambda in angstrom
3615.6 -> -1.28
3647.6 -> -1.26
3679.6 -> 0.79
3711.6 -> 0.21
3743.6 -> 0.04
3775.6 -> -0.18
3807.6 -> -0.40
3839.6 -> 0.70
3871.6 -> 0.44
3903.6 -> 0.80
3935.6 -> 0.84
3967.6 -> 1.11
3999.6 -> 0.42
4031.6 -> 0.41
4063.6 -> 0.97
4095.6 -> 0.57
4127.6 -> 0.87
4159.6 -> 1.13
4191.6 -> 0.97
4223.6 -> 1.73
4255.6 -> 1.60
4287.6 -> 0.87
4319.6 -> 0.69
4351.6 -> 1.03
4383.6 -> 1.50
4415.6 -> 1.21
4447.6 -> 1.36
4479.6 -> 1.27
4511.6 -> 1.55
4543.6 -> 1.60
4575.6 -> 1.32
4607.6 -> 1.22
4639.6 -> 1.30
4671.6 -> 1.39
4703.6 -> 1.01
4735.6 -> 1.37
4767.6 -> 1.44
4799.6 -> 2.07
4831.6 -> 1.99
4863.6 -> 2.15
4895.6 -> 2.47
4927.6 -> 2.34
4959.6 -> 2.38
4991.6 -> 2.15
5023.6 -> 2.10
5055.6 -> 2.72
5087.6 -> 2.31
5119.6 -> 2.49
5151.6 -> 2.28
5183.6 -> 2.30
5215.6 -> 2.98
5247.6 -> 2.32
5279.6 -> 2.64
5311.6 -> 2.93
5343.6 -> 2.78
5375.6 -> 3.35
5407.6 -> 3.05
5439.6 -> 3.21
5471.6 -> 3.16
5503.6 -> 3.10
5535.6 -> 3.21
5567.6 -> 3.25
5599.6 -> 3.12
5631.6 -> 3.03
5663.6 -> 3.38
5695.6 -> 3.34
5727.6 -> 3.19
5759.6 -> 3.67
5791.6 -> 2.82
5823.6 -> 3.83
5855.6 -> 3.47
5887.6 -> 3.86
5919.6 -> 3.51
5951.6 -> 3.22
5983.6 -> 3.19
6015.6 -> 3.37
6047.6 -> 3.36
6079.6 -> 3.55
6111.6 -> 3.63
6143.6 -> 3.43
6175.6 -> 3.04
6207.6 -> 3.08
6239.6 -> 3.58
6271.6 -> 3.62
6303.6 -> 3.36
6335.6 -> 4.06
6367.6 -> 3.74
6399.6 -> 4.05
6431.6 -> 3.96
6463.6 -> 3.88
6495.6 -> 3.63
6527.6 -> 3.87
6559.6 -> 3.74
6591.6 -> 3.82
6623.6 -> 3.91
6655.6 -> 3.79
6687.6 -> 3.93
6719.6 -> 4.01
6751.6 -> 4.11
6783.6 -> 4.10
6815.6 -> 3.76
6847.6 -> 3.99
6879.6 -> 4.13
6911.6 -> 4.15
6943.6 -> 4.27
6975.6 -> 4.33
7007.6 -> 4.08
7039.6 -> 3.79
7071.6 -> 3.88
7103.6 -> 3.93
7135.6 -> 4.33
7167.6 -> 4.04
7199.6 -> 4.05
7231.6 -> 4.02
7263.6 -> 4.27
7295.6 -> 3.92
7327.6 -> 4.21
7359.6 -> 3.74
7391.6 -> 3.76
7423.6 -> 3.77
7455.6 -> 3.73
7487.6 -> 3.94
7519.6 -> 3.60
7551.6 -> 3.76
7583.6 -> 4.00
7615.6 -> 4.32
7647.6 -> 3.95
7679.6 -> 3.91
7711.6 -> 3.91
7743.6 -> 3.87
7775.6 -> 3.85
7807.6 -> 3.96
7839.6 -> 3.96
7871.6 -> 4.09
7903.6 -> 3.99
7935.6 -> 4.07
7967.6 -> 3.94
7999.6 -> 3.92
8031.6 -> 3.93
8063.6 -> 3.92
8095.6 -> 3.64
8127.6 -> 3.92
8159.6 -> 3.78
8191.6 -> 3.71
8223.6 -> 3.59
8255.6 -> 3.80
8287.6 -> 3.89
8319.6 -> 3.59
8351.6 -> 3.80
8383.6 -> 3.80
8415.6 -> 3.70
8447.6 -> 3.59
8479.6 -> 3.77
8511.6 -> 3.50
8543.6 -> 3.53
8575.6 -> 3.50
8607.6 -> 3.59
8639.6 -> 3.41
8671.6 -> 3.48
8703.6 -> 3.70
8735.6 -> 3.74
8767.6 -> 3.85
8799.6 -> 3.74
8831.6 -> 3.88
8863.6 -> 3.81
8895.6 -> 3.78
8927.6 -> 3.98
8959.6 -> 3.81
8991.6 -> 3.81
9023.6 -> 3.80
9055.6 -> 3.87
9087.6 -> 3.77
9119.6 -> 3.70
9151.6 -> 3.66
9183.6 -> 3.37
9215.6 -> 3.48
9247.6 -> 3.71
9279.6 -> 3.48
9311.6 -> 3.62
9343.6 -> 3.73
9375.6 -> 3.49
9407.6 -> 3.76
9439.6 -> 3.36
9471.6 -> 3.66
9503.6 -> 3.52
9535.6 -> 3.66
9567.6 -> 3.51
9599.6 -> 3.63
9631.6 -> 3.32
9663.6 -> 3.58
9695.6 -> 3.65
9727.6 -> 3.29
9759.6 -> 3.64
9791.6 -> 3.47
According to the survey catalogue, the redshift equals 0.20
